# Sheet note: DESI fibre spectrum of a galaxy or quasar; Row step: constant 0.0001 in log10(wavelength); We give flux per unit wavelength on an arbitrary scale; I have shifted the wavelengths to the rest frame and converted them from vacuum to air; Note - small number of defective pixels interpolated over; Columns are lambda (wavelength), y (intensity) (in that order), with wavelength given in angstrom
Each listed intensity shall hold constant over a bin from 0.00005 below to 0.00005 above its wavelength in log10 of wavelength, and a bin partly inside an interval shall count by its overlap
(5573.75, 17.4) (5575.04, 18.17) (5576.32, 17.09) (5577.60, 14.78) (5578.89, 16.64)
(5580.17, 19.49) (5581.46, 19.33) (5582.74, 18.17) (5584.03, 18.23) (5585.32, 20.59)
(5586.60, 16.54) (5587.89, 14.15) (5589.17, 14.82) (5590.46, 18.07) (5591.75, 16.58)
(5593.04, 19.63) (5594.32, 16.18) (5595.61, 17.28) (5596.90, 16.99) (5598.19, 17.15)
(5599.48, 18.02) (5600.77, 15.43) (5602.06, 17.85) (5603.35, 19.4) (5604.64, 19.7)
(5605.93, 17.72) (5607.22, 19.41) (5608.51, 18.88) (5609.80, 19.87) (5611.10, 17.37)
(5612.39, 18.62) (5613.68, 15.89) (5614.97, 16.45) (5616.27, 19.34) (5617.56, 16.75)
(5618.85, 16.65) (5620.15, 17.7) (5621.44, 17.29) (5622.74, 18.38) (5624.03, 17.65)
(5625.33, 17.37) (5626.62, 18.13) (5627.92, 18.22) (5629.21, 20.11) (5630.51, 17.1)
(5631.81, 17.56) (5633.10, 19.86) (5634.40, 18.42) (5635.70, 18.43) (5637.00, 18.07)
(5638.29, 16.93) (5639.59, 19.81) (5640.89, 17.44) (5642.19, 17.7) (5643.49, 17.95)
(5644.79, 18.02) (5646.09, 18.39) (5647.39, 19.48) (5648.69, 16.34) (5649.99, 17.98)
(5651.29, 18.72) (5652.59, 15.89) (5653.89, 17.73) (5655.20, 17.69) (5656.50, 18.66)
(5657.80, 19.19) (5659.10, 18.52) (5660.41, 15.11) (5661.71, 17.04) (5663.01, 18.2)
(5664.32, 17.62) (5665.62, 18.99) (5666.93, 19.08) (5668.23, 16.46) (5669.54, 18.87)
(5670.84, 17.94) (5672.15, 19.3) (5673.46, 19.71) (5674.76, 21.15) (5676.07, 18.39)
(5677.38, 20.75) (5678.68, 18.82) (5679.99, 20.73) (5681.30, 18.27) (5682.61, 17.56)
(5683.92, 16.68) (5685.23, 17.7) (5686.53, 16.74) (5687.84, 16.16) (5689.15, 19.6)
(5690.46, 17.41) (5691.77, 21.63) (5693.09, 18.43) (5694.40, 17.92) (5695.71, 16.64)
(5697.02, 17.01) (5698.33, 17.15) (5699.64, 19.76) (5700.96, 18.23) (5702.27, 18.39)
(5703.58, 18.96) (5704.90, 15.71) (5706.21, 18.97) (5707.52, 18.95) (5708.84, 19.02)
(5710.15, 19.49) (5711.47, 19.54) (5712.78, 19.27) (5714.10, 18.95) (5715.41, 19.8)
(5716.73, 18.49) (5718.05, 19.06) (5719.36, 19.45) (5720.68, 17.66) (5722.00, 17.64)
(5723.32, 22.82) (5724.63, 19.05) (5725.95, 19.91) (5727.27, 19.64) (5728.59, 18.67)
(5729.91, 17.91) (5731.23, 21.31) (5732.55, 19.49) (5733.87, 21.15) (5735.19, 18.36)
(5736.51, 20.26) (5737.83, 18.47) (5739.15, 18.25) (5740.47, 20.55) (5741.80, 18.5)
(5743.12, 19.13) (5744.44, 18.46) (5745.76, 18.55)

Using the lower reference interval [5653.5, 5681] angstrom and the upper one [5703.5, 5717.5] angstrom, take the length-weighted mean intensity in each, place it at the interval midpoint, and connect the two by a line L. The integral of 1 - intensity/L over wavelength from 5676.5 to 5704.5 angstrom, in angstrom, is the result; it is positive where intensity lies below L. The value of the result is 0.6 angstrom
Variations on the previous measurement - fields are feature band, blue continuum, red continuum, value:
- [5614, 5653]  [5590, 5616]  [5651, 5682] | 0.4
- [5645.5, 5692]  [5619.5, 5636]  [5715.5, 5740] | 1.0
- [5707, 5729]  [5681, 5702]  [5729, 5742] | -0.5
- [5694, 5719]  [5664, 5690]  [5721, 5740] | 0.7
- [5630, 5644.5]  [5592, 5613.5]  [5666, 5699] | 0.1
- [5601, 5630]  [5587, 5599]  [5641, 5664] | -1.6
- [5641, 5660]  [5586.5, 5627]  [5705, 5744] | 0.2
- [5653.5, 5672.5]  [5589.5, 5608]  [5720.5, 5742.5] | 0.6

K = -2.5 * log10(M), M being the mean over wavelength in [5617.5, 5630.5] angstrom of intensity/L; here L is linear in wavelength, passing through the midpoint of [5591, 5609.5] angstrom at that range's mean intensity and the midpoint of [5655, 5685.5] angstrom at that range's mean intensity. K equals 0.016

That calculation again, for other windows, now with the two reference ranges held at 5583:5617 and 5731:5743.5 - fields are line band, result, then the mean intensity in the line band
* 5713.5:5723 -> 0.02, 18.9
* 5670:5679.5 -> -0.04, 19.5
